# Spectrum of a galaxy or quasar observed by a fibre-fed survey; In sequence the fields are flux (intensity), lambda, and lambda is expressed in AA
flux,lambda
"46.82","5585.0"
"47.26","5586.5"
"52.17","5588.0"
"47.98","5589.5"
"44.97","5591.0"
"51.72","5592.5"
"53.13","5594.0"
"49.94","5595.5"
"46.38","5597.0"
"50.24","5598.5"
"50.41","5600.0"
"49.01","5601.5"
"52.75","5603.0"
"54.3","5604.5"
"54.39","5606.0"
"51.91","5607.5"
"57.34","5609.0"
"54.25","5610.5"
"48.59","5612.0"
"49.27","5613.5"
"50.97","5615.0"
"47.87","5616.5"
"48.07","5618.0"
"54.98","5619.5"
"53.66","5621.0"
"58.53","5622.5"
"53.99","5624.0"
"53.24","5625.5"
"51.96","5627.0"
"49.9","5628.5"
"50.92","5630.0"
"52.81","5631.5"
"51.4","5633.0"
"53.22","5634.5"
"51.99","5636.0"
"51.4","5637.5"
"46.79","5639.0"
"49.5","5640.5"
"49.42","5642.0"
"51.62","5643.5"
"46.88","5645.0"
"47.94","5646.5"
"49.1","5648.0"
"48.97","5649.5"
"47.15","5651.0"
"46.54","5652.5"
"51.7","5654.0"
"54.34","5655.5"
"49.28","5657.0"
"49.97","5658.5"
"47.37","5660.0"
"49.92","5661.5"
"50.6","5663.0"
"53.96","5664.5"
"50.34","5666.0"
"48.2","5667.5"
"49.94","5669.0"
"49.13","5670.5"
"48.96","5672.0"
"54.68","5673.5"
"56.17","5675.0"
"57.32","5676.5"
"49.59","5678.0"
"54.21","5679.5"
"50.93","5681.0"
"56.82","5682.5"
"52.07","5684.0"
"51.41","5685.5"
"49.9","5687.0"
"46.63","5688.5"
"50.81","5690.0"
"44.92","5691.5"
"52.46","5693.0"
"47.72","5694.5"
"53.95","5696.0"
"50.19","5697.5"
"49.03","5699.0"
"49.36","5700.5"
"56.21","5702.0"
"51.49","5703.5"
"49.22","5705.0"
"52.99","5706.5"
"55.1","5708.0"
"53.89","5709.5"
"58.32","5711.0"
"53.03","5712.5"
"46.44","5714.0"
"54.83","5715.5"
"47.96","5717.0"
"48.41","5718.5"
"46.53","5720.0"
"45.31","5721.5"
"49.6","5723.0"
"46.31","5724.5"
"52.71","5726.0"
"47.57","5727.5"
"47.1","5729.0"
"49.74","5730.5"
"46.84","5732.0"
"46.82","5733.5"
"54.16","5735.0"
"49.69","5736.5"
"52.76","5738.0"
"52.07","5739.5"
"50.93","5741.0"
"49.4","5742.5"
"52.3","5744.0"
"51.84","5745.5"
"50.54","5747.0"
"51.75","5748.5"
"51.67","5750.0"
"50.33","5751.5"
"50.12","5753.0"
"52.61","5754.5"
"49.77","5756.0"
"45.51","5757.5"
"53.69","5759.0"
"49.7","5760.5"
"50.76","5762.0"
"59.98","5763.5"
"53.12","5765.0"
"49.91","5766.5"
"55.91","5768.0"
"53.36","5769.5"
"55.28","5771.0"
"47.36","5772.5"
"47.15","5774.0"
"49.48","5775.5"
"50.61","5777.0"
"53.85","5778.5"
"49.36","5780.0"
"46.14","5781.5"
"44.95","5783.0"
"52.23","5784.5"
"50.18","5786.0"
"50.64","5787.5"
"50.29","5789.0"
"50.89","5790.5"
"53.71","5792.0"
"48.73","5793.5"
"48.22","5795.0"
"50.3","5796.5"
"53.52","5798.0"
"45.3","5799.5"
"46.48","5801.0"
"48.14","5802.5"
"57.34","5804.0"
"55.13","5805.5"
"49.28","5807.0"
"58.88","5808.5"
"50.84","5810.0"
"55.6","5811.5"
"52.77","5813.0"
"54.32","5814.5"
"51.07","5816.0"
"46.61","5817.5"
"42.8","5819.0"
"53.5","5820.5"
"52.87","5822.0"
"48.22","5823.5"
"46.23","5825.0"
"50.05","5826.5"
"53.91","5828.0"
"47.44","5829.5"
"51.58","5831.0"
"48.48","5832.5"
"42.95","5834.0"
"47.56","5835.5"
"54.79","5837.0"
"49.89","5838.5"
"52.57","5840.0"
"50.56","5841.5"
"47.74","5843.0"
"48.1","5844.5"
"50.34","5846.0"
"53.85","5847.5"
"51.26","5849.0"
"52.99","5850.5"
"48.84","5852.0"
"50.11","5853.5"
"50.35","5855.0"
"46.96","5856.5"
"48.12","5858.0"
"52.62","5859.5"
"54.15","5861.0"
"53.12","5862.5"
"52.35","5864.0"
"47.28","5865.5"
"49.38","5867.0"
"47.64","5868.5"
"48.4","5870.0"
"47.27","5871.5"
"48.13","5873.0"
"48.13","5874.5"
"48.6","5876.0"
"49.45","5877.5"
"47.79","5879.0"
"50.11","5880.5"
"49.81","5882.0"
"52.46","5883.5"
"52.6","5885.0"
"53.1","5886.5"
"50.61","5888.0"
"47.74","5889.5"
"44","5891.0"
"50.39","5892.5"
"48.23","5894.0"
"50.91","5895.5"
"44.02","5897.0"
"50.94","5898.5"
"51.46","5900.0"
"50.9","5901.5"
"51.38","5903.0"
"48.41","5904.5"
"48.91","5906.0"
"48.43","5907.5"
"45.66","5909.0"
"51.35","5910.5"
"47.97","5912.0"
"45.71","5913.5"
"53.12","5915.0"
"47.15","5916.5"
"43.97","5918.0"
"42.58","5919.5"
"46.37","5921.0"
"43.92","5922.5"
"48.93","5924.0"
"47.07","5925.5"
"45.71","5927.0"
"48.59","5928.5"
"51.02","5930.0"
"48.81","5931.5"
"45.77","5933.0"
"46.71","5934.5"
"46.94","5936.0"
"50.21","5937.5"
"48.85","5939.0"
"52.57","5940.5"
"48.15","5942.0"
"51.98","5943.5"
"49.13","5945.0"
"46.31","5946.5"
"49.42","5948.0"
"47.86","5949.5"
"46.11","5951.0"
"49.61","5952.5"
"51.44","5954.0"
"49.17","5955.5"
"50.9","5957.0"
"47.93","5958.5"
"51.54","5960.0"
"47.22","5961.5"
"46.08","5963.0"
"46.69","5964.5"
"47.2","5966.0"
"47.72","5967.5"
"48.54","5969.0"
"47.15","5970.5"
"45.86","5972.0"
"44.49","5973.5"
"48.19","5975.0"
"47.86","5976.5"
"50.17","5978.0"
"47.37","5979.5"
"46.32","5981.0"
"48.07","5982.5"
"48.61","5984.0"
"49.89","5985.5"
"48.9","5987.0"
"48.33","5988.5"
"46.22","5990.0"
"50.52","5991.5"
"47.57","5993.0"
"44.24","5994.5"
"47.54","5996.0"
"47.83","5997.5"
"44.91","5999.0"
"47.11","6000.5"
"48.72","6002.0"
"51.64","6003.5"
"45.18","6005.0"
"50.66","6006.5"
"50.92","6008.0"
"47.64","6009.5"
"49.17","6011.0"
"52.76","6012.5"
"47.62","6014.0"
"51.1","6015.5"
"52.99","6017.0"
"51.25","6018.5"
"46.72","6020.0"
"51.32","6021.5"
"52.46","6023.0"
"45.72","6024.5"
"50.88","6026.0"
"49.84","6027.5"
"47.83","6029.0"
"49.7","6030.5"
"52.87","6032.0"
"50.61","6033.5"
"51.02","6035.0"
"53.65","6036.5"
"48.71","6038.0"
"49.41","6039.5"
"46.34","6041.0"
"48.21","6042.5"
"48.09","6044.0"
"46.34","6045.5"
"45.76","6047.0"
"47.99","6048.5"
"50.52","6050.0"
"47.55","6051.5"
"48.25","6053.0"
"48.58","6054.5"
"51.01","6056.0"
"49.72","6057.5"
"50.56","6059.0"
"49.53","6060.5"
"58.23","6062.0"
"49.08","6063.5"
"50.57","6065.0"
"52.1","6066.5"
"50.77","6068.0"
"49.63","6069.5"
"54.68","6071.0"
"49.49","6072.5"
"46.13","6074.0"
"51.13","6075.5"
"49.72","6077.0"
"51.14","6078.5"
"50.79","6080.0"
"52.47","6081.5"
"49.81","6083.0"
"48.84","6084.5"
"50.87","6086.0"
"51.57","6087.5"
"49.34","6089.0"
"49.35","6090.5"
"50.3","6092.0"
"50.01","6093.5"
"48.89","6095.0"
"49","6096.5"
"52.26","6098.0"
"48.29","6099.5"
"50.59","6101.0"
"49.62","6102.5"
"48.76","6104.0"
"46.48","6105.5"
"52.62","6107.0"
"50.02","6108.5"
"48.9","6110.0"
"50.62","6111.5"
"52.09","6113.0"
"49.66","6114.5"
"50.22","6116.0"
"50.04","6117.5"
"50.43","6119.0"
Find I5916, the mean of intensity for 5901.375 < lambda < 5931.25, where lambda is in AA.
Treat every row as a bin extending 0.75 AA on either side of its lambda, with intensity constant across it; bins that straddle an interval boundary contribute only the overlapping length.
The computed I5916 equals 47.8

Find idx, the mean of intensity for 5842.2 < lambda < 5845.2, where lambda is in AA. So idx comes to 48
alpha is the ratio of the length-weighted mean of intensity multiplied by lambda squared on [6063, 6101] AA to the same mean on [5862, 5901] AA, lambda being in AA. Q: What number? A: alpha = 1.09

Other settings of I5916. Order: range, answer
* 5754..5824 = 51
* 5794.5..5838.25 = 50.5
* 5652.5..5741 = 50.8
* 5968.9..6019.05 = 48.4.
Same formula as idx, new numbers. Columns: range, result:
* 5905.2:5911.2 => 48.6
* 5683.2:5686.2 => 51.8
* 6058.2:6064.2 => 51.9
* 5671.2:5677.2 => 54.2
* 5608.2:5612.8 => 53.3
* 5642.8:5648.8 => 48.9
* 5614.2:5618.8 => 49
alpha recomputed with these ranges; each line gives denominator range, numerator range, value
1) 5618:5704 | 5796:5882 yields 1.05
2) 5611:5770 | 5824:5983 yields 1.03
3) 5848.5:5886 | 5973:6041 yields 1.03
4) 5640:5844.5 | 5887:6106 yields 1.06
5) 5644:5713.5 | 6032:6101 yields 1.12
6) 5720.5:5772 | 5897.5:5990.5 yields 1.02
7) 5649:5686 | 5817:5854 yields 1.03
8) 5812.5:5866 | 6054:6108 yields 1.09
